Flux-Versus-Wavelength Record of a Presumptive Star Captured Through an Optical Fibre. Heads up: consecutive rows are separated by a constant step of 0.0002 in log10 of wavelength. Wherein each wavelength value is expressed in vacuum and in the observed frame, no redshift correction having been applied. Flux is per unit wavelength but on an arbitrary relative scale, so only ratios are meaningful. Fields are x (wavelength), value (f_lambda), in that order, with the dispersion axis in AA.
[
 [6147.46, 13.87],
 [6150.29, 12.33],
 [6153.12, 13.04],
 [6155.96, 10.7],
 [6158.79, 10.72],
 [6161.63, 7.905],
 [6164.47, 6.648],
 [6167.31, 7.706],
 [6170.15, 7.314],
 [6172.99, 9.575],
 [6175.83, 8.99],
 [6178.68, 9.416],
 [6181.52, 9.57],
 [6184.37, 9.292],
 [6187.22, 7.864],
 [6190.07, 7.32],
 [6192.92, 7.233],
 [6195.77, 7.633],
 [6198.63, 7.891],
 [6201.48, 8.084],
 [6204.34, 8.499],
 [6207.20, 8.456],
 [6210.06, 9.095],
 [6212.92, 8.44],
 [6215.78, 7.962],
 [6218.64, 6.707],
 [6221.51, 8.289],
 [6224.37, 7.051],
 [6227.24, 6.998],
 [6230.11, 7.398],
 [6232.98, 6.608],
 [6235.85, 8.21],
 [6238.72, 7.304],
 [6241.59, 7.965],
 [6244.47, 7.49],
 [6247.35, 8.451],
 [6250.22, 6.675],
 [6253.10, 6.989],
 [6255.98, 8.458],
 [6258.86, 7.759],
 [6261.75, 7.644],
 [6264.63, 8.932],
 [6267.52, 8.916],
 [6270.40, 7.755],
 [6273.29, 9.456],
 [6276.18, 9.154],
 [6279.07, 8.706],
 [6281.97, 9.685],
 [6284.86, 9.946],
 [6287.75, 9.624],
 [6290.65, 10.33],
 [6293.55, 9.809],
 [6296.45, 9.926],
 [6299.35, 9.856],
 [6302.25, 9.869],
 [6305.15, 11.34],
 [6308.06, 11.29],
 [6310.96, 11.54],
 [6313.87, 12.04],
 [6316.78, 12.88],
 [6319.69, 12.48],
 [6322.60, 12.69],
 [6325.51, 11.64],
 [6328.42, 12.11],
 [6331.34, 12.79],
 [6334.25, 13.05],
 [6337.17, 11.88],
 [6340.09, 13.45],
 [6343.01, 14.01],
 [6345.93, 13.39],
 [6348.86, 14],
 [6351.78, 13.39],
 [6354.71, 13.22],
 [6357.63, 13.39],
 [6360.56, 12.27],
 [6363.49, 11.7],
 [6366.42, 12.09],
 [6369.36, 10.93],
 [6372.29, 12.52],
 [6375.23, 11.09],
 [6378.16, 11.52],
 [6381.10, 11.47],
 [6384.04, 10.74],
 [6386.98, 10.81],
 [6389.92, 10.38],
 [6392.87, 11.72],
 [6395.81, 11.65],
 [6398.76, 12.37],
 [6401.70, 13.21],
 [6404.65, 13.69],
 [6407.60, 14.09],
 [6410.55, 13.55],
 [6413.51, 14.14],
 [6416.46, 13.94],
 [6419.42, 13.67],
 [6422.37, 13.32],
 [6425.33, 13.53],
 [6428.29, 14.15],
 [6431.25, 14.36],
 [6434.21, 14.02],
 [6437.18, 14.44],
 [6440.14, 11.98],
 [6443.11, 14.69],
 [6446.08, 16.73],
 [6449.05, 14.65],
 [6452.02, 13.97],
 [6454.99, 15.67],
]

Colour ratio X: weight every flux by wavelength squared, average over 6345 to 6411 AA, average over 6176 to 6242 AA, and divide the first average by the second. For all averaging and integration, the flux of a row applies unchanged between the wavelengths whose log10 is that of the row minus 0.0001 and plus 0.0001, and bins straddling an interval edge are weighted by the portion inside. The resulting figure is 1.62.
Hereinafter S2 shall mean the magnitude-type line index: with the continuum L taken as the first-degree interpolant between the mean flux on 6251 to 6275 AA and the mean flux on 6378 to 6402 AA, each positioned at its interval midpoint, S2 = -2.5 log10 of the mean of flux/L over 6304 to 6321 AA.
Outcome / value -0.25 mag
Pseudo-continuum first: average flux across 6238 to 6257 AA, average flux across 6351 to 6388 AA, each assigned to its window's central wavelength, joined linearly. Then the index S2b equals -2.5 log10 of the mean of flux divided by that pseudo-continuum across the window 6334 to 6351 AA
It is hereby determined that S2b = -0.21 mag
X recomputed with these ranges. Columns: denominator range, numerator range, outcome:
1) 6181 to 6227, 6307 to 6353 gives 1.64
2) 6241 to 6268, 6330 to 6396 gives 1.61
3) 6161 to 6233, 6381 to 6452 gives 1.77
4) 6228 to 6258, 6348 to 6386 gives 1.67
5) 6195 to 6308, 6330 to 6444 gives 1.58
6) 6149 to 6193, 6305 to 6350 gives 1.44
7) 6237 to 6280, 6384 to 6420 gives 1.63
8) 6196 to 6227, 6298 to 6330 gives 1.50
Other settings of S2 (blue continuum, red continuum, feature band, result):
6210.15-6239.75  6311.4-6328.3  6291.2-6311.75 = 0.09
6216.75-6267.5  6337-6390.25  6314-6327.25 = -0.17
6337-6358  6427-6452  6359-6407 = 0.17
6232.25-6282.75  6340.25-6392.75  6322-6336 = -0.15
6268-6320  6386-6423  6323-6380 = -0.09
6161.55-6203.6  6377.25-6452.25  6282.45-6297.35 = 0.06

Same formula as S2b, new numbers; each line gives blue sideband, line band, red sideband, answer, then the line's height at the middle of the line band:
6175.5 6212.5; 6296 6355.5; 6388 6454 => -0.078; 11.4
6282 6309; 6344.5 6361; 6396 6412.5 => -0.133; 11.8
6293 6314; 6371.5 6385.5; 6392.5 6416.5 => 0.100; 12.5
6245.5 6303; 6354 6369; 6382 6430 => -0.083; 11.5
